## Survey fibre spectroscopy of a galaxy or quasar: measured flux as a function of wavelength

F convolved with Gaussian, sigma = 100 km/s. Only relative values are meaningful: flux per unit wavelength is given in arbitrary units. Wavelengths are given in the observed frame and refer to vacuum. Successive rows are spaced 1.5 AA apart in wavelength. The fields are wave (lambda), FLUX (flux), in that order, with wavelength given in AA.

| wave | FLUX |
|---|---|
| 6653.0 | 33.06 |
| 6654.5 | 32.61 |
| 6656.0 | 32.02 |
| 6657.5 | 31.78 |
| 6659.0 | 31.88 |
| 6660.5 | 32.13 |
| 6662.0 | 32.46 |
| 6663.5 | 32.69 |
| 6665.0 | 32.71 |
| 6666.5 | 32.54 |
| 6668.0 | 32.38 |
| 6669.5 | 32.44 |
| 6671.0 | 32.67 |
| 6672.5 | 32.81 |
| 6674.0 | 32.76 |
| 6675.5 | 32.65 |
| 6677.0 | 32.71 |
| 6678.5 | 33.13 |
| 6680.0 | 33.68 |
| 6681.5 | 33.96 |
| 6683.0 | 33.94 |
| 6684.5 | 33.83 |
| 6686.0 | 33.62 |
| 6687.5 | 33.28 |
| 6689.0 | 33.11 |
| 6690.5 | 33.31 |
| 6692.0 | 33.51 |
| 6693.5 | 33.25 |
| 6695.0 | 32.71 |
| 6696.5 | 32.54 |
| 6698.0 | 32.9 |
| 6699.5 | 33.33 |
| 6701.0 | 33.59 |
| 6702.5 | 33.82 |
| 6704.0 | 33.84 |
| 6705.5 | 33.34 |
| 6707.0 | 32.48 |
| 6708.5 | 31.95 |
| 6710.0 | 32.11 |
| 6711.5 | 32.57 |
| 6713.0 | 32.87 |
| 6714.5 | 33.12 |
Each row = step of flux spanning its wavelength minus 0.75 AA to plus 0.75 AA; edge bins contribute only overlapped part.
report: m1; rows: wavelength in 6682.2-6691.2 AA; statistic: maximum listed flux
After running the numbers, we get 33.94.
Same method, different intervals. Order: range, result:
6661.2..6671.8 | 32.71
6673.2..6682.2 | 33.96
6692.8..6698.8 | 33.25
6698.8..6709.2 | 33.84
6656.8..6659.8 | 31.88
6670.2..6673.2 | 32.81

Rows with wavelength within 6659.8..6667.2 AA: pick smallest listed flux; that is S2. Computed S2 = 32.13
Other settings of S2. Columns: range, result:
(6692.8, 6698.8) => 32.54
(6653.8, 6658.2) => 31.78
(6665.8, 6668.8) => 32.38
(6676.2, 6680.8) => 32.71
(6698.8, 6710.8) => 31.95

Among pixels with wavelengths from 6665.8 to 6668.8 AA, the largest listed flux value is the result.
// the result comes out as 32.54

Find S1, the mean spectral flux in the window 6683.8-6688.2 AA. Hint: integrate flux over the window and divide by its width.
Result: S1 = 33.6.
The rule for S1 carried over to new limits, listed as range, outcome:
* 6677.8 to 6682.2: 33.6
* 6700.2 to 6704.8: 33.7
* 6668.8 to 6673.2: 32.6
